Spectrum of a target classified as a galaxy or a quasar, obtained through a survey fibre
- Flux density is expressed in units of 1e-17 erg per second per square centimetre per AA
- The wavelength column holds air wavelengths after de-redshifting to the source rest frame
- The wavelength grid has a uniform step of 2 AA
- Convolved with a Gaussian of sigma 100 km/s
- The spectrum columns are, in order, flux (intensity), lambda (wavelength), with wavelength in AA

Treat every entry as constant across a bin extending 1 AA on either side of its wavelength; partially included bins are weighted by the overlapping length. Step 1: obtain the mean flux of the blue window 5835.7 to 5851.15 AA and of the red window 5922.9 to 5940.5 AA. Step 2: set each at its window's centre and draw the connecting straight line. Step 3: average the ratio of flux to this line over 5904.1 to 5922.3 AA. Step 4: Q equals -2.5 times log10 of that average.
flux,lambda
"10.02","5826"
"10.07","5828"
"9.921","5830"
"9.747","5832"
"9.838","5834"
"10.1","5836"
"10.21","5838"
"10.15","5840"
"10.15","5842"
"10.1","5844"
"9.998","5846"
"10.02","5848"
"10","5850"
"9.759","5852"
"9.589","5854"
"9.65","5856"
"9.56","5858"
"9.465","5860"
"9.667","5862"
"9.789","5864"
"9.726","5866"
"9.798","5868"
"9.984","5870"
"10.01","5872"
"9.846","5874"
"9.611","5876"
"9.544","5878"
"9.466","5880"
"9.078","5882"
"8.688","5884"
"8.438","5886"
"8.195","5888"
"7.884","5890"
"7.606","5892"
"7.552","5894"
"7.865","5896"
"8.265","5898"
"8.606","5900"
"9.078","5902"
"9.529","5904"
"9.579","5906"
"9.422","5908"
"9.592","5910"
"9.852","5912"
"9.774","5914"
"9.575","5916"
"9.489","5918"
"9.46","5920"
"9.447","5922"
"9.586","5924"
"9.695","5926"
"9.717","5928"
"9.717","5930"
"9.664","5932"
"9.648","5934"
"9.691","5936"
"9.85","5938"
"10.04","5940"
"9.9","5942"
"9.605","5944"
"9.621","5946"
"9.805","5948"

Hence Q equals 0.02 mag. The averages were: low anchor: 10.1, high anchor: 9.72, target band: 9.58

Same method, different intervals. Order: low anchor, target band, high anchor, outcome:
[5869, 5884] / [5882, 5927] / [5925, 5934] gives 0.079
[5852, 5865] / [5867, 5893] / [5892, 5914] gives 0.024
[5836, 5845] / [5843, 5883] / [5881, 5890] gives -0.047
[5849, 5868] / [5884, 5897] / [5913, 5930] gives 0.206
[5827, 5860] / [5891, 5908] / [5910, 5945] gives 0.142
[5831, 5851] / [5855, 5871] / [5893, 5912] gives -0.010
